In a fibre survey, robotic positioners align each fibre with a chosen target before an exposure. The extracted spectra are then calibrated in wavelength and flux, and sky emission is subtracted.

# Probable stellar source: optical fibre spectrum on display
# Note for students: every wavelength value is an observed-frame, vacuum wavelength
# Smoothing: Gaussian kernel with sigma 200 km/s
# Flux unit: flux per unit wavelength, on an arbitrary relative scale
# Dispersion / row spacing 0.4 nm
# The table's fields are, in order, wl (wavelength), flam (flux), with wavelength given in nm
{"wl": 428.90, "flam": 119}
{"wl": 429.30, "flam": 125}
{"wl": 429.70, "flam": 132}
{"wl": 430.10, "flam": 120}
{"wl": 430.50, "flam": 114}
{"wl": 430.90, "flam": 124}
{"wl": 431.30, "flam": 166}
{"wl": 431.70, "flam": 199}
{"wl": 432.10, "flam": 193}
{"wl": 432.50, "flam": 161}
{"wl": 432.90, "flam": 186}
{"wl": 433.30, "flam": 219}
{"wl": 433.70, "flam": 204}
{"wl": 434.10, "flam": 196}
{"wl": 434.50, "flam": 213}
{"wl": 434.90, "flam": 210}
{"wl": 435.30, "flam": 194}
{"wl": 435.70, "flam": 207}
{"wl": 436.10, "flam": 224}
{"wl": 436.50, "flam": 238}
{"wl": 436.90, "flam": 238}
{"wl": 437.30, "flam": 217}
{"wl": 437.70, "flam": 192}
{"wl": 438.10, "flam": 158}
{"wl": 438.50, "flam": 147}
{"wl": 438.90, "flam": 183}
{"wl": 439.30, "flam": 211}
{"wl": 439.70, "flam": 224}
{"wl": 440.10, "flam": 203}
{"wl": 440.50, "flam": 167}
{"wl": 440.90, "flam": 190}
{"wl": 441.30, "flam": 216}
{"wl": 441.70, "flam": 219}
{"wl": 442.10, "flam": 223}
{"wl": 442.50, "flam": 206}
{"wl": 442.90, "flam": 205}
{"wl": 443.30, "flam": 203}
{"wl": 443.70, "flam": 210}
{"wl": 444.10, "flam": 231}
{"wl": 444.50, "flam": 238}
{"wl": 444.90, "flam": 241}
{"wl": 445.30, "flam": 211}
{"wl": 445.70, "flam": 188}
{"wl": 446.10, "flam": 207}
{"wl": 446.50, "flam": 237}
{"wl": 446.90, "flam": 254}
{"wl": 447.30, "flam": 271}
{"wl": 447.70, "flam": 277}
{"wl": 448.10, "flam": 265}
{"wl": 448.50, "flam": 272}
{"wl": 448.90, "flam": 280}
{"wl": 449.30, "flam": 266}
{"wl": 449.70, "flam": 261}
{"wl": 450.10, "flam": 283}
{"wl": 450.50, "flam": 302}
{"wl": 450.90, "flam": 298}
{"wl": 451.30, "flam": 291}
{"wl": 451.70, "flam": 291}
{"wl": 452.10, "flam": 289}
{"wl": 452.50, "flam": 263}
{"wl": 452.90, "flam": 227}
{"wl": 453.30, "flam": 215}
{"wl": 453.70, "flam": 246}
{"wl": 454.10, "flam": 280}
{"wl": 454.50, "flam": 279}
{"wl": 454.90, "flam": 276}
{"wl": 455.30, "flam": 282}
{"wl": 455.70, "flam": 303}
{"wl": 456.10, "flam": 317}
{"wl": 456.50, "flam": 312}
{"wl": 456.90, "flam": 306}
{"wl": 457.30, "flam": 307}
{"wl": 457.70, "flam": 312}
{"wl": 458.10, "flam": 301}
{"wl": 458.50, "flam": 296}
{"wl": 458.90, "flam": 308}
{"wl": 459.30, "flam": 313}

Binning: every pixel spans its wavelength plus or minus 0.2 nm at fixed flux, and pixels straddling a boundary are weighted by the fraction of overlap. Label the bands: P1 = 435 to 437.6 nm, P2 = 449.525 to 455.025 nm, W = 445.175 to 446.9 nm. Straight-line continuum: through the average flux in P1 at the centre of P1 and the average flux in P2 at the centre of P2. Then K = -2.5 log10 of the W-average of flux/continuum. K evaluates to 0.16 mag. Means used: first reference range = 218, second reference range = 271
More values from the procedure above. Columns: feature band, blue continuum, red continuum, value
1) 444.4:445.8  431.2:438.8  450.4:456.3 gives 0.10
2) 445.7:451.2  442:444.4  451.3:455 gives -0.10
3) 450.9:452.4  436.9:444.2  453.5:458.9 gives -0.09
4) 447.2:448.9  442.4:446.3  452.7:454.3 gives -0.20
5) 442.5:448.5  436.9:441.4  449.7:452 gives 0.07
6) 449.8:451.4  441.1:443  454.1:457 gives -0.10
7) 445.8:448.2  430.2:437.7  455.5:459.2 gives 0.04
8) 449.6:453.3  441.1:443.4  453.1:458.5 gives -0.05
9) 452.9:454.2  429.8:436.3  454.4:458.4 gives 0.18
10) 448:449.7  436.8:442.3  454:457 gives -0.06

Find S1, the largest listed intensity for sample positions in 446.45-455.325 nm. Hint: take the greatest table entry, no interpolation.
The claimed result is 302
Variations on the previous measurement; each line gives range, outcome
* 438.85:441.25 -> 224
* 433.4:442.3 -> 238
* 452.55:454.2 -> 280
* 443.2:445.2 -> 241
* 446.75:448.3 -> 277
